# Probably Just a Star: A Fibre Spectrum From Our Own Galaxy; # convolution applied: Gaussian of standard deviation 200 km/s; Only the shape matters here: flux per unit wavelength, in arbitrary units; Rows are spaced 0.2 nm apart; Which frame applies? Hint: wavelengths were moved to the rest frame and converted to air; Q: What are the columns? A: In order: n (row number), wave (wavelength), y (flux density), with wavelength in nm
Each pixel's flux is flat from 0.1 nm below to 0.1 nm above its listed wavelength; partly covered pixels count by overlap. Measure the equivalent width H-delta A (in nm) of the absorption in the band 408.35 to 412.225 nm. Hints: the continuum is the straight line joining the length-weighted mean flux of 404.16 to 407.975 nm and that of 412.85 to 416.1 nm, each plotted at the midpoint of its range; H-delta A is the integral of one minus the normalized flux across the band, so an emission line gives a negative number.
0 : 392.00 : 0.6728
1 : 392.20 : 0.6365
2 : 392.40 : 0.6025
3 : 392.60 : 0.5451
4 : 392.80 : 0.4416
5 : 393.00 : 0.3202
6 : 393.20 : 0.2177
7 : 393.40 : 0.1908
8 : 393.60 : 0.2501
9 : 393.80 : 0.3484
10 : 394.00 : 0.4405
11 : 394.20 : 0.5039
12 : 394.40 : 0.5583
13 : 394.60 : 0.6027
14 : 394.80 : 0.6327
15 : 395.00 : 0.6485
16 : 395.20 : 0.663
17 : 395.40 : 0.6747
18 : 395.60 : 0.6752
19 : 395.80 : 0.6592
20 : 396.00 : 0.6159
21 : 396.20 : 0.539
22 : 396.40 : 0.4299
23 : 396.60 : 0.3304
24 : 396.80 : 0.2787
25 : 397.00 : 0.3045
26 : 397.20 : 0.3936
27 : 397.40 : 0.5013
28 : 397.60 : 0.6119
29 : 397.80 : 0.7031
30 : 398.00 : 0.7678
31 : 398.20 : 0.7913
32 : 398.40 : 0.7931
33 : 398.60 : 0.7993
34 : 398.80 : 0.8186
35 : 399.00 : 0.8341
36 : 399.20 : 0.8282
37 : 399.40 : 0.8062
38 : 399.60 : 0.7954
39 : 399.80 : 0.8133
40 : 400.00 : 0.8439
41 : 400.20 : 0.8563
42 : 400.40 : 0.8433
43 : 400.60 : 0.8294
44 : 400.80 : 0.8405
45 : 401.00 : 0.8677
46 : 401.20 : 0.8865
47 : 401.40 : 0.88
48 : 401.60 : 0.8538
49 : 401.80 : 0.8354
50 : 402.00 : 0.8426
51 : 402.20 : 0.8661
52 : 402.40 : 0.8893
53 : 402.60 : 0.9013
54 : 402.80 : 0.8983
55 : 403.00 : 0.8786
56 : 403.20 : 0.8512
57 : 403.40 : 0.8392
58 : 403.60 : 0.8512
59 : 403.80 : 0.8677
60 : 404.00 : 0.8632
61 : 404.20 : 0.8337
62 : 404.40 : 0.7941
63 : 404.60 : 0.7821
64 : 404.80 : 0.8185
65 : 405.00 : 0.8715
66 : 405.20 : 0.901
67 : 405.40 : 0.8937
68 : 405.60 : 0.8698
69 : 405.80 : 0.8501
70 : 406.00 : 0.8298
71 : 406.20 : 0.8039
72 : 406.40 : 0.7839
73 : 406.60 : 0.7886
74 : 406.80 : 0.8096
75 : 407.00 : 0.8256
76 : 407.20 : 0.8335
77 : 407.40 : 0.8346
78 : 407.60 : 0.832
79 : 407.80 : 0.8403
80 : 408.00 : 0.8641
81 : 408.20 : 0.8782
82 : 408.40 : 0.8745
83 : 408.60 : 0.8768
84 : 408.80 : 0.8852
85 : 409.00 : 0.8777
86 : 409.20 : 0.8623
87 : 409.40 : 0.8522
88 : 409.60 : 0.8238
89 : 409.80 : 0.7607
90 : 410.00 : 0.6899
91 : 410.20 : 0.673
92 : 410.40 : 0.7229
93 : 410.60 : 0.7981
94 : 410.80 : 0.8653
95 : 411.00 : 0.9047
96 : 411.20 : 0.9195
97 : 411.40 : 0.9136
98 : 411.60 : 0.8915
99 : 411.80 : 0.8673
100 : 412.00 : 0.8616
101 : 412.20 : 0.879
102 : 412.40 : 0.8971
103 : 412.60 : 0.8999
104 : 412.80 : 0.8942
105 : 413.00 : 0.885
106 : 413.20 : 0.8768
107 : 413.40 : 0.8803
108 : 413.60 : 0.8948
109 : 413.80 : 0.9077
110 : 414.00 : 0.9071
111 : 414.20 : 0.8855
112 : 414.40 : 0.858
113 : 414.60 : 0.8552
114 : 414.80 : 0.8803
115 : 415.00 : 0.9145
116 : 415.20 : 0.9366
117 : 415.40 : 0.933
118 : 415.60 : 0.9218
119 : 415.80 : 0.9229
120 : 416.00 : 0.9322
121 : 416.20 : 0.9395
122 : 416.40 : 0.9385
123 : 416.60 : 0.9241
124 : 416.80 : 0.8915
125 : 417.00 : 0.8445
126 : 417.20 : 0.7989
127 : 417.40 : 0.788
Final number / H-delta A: 0.12 nm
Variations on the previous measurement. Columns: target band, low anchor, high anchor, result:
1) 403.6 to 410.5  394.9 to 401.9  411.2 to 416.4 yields -0.146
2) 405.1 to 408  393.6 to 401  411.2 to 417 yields -0.189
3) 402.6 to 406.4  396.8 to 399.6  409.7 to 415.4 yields -0.456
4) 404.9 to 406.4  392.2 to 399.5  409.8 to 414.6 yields -0.238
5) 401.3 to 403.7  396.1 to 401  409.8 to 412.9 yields -0.432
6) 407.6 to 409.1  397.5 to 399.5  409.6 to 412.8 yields -0.081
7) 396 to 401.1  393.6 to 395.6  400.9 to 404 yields 0.235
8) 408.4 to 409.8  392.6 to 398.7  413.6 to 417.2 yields -0.135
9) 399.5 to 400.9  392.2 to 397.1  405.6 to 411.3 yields -0.476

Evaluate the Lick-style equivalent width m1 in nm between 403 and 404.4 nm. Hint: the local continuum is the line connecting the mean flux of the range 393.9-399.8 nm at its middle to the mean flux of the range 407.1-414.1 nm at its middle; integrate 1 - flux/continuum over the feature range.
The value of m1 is -0.21 nm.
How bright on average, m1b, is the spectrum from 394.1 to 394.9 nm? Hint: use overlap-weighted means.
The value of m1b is 0.574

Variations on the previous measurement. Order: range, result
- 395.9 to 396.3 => 0.577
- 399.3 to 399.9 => 0.805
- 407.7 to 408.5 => 0.864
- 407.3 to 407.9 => 0.836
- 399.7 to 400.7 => 0.837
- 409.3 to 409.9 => 0.812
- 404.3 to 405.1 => 0.817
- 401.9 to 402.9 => 0.88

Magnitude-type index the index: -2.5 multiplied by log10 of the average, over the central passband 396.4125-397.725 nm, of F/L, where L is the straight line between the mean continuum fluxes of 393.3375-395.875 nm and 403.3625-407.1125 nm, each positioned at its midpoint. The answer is 0.42 mag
